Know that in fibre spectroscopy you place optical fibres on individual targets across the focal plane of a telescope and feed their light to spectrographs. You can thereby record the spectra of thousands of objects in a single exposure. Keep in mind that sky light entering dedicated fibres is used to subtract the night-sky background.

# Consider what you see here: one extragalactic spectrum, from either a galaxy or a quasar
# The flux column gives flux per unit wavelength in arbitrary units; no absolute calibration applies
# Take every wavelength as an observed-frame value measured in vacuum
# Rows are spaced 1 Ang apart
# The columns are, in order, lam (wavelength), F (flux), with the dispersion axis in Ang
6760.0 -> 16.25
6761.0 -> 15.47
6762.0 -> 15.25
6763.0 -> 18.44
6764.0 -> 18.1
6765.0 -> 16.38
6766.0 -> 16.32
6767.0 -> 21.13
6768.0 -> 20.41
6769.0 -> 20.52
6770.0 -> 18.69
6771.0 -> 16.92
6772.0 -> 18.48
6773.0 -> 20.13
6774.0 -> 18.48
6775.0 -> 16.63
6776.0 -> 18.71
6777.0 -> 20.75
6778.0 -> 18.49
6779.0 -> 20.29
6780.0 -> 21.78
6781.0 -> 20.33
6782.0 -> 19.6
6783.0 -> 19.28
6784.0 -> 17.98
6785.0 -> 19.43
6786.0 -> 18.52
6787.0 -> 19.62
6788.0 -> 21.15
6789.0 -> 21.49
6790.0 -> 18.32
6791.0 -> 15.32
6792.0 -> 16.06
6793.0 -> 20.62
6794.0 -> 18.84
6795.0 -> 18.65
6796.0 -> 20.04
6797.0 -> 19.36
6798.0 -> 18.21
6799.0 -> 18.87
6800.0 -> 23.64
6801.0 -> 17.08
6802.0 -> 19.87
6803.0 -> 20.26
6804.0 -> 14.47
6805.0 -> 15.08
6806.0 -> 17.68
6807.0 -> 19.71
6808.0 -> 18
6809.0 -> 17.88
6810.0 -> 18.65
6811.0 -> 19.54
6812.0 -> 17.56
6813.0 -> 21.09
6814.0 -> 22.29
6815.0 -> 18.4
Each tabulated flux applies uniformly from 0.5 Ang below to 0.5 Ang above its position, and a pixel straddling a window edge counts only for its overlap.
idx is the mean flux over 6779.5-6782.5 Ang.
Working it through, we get 20.6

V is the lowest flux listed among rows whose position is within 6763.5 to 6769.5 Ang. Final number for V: 16.32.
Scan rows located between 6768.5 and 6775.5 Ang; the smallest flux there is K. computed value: 16.63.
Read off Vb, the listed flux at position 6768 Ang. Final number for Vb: 20.41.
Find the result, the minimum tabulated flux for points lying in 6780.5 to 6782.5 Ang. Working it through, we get 19.6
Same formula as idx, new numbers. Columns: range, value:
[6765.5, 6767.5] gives 18.7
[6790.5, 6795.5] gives 17.9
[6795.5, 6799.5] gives 19.1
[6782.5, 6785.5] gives 18.9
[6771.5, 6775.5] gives 18.4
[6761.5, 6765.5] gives 17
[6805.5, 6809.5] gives 18.3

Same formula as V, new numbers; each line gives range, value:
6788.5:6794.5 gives 15.32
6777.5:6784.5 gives 17.98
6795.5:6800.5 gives 18.21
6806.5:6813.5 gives 17.56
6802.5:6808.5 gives 14.47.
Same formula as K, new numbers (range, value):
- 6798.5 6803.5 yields 17.08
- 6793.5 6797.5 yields 18.65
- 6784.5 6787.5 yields 18.52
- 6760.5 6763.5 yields 15.25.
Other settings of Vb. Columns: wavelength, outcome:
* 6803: 20.26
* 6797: 19.36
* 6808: 18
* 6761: 15.47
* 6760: 16.25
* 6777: 20.75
